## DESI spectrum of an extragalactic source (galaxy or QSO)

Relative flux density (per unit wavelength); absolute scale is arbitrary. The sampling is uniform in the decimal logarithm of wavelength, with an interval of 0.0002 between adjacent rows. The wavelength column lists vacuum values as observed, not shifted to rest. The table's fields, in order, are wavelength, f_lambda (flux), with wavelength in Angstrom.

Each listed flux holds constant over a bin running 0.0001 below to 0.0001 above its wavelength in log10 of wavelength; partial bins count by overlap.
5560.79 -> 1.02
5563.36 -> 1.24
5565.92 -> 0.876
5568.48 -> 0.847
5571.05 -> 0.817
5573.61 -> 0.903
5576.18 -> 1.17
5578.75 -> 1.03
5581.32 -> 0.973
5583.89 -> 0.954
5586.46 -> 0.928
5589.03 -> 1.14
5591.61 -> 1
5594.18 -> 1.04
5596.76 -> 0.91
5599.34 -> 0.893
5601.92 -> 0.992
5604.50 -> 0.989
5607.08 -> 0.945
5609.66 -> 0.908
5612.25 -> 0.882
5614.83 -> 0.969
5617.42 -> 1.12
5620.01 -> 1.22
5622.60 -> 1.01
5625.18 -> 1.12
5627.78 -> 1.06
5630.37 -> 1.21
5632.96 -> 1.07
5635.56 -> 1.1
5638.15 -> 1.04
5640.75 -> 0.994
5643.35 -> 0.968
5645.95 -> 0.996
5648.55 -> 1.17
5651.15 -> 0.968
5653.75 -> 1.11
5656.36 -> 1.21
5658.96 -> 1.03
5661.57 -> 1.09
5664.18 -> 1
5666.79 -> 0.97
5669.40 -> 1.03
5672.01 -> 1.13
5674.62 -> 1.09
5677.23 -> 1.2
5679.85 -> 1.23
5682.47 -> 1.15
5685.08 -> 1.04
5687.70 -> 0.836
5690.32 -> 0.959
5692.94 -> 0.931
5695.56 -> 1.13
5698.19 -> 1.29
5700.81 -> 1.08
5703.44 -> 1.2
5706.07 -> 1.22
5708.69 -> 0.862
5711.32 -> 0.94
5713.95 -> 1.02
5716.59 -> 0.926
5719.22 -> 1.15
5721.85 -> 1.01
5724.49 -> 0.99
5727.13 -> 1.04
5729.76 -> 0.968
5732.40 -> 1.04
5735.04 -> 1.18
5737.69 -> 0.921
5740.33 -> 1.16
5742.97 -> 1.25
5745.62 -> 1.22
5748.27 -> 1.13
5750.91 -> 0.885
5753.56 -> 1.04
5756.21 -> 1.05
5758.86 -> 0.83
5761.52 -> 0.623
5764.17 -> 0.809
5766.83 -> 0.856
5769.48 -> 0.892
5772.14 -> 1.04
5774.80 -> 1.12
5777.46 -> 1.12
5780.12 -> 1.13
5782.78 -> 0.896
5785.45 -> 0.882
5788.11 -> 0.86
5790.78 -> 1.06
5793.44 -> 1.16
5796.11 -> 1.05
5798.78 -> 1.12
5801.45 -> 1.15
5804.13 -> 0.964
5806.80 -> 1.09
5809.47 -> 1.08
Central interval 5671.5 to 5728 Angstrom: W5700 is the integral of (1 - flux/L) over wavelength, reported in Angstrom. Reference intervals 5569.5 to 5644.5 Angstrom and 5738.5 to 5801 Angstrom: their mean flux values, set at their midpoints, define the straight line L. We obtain -3.0 Angstrom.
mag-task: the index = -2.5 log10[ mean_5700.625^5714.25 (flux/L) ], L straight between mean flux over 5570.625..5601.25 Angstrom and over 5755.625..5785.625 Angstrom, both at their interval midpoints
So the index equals -0.11 mag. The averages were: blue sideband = 0.985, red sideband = 0.937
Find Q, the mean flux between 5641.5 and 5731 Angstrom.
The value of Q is 1.06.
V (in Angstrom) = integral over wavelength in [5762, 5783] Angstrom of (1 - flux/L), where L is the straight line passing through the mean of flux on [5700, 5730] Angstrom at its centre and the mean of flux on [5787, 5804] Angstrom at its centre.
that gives 1.6 Angstrom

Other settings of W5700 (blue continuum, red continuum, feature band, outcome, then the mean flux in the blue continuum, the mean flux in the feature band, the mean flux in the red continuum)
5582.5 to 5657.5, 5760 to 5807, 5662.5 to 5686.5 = -1.8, 1.03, 1.09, 0.987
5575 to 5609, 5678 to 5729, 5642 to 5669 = -0.6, 0.995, 1.05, 1.05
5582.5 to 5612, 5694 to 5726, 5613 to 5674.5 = -3.6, 0.969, 1.07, 1.07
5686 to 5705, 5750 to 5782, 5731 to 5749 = -2.5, 1.06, 1.13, 0.95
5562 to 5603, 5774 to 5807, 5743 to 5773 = 2.3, 0.982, 0.955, 1.04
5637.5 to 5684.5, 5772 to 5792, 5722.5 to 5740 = 0.1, 1.08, 1.03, 1.01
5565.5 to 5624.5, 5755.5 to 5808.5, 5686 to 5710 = -1.8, 0.982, 1.06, 0.985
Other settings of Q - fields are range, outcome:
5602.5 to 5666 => 1.05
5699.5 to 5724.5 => 1.04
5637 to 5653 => 1.03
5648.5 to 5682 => 1.09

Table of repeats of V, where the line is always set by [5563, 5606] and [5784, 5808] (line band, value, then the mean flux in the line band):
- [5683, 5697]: 0.2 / 0.992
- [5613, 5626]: -1.2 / 1.08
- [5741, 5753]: -1.1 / 1.12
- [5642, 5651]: -0.4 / 1.03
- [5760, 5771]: 2.4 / 0.8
